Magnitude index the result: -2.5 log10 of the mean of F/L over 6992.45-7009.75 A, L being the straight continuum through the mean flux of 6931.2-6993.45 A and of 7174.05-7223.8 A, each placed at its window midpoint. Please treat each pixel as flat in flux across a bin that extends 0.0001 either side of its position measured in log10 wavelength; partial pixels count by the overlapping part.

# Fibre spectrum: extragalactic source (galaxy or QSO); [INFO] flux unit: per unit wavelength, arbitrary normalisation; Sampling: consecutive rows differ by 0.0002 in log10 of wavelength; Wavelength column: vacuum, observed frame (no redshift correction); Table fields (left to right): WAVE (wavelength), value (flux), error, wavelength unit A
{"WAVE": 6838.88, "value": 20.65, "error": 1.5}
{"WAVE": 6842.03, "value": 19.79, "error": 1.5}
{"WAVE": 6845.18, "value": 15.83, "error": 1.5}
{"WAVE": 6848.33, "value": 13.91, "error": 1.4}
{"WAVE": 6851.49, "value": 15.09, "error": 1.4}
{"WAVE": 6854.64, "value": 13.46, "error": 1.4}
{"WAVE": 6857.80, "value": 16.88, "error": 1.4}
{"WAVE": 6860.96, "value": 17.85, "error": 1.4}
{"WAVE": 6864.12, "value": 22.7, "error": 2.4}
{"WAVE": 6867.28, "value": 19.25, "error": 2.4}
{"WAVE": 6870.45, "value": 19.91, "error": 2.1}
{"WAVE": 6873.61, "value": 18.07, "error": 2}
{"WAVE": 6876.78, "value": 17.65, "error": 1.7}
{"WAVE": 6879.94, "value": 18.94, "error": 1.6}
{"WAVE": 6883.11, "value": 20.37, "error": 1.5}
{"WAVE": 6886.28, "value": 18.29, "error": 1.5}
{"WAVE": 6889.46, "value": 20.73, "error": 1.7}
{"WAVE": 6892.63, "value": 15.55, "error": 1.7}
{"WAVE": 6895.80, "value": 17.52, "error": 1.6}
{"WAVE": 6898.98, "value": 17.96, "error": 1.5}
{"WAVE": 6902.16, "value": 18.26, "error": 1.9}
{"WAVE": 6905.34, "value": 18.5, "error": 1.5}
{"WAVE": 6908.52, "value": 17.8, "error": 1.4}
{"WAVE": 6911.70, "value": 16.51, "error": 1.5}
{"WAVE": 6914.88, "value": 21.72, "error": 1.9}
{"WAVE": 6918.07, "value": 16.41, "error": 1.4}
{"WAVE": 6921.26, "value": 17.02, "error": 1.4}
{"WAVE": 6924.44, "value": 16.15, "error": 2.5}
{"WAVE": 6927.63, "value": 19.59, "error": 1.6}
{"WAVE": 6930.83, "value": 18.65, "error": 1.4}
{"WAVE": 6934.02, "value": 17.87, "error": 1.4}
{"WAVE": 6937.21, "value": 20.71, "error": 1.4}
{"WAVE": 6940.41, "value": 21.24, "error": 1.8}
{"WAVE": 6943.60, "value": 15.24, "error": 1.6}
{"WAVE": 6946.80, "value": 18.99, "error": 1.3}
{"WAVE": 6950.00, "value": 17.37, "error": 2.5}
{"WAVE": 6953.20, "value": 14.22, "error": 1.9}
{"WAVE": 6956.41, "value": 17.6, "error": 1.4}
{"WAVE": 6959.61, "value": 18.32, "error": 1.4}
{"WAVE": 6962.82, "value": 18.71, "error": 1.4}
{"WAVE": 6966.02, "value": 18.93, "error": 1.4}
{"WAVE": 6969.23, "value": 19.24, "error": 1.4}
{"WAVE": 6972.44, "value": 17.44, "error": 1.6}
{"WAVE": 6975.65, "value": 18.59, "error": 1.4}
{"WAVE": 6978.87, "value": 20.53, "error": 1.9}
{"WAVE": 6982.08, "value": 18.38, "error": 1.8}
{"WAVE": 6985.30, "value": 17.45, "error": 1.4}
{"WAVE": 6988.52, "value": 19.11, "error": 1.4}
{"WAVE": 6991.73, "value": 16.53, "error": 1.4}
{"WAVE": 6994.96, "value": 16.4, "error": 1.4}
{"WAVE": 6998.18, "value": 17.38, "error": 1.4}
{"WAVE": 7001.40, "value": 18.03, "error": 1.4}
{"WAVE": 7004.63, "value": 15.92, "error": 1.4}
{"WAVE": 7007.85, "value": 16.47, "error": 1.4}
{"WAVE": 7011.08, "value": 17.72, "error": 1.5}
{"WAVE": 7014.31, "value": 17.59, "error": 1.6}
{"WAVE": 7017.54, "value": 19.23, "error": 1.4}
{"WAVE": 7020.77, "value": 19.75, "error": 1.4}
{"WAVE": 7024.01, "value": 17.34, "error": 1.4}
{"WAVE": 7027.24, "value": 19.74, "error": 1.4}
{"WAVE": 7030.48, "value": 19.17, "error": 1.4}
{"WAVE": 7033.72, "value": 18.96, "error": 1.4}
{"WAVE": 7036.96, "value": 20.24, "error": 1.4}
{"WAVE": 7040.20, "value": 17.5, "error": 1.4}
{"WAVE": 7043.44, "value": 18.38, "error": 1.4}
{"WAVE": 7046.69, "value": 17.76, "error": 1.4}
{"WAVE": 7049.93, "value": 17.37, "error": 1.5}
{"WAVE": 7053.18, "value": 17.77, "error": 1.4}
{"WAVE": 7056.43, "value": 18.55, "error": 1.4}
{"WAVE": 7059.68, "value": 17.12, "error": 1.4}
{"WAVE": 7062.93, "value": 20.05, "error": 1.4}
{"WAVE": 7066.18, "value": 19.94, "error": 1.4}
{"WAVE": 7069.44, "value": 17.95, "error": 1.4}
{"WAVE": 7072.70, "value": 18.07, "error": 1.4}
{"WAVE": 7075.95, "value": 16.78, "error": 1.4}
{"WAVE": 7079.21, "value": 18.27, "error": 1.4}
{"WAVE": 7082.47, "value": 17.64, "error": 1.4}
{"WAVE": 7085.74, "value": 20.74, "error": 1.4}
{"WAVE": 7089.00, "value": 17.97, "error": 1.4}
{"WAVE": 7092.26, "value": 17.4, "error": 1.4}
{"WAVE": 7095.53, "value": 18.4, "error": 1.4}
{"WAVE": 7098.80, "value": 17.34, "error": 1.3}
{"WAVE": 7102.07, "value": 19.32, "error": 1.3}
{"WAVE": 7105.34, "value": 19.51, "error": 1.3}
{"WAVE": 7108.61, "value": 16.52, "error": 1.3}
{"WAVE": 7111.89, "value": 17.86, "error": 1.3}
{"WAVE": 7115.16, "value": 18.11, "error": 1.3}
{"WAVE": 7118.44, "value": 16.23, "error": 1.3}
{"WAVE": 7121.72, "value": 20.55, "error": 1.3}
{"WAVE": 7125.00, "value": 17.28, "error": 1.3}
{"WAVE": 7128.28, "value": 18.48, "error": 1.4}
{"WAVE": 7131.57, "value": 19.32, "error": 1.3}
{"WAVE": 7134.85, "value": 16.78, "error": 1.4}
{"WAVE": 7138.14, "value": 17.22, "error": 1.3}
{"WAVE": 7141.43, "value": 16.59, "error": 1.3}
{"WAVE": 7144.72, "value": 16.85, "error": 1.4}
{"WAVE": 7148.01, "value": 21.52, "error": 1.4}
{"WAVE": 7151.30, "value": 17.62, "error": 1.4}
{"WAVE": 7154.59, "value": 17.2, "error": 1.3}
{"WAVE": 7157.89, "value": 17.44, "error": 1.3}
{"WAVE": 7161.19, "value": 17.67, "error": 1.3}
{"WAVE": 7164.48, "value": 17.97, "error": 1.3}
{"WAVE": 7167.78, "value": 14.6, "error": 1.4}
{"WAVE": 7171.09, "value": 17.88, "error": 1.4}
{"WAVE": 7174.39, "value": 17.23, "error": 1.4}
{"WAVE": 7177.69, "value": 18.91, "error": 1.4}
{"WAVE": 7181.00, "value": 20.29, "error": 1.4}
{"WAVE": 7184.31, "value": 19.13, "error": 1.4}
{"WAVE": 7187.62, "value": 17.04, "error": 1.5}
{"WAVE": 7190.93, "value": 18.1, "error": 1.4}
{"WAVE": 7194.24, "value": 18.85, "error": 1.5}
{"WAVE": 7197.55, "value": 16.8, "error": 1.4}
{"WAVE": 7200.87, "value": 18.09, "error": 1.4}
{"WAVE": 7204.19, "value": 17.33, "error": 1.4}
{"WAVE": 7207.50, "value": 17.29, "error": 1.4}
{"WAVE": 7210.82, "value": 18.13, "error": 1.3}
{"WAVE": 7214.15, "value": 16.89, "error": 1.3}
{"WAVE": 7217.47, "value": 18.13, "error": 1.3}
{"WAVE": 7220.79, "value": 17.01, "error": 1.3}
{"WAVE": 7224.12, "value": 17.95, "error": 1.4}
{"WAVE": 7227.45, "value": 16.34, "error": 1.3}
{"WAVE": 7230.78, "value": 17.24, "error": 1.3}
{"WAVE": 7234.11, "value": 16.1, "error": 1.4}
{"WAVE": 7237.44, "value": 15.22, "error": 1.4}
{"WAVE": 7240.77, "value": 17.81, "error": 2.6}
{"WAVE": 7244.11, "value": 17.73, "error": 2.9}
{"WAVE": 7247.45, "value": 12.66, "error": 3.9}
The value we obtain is 0.08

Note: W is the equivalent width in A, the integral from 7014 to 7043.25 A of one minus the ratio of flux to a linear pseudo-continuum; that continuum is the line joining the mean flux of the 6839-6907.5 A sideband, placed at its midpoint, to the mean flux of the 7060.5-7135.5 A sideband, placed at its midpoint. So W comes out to -1.1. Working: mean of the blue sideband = 18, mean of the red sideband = 18.3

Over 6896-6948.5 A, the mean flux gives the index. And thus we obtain 18.3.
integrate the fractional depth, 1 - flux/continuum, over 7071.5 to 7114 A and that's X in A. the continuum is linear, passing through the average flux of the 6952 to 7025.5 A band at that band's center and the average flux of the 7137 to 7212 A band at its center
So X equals -0.7 A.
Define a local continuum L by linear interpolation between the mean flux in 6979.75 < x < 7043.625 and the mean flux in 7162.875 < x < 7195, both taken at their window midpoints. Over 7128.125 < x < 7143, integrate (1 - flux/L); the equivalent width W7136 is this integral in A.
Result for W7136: 0.3 A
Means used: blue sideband 18.1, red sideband 18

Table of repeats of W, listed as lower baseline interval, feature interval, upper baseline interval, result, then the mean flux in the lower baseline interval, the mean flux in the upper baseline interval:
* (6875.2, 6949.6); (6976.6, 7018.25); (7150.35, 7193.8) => 1.0 A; 18.3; 17.8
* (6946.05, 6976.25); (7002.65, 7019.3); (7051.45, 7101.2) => 0.6 A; 17.9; 18.3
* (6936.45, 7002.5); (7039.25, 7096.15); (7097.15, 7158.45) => -0.6 A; 18.1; 18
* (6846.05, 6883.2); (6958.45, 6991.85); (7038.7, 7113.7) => -1.1 A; 17.7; 18.2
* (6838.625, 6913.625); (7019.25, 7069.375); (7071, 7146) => -1.8 A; 17.9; 18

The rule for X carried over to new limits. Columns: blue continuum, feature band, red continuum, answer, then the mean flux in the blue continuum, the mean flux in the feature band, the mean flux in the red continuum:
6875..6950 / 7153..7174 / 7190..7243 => 0.4 A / 18.3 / 17.1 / 17.3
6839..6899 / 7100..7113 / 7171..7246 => -0.4 A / 17.9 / 18.3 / 17.6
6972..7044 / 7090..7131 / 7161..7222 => -0.4 A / 18.2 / 18.1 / 17.8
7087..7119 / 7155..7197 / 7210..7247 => -1.2 A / 18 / 17.9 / 17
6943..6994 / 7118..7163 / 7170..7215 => 0.1 A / 17.9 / 18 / 18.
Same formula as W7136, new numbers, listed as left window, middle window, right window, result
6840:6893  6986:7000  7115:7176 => 0.4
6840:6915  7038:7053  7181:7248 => -0.2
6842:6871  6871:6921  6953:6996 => -2.1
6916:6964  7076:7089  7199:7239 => -0.7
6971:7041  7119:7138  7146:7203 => -0.2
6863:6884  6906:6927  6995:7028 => 1.3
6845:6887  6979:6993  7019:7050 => 0.2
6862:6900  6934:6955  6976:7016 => 0.3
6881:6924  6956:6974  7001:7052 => -0.2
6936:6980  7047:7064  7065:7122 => 0.1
